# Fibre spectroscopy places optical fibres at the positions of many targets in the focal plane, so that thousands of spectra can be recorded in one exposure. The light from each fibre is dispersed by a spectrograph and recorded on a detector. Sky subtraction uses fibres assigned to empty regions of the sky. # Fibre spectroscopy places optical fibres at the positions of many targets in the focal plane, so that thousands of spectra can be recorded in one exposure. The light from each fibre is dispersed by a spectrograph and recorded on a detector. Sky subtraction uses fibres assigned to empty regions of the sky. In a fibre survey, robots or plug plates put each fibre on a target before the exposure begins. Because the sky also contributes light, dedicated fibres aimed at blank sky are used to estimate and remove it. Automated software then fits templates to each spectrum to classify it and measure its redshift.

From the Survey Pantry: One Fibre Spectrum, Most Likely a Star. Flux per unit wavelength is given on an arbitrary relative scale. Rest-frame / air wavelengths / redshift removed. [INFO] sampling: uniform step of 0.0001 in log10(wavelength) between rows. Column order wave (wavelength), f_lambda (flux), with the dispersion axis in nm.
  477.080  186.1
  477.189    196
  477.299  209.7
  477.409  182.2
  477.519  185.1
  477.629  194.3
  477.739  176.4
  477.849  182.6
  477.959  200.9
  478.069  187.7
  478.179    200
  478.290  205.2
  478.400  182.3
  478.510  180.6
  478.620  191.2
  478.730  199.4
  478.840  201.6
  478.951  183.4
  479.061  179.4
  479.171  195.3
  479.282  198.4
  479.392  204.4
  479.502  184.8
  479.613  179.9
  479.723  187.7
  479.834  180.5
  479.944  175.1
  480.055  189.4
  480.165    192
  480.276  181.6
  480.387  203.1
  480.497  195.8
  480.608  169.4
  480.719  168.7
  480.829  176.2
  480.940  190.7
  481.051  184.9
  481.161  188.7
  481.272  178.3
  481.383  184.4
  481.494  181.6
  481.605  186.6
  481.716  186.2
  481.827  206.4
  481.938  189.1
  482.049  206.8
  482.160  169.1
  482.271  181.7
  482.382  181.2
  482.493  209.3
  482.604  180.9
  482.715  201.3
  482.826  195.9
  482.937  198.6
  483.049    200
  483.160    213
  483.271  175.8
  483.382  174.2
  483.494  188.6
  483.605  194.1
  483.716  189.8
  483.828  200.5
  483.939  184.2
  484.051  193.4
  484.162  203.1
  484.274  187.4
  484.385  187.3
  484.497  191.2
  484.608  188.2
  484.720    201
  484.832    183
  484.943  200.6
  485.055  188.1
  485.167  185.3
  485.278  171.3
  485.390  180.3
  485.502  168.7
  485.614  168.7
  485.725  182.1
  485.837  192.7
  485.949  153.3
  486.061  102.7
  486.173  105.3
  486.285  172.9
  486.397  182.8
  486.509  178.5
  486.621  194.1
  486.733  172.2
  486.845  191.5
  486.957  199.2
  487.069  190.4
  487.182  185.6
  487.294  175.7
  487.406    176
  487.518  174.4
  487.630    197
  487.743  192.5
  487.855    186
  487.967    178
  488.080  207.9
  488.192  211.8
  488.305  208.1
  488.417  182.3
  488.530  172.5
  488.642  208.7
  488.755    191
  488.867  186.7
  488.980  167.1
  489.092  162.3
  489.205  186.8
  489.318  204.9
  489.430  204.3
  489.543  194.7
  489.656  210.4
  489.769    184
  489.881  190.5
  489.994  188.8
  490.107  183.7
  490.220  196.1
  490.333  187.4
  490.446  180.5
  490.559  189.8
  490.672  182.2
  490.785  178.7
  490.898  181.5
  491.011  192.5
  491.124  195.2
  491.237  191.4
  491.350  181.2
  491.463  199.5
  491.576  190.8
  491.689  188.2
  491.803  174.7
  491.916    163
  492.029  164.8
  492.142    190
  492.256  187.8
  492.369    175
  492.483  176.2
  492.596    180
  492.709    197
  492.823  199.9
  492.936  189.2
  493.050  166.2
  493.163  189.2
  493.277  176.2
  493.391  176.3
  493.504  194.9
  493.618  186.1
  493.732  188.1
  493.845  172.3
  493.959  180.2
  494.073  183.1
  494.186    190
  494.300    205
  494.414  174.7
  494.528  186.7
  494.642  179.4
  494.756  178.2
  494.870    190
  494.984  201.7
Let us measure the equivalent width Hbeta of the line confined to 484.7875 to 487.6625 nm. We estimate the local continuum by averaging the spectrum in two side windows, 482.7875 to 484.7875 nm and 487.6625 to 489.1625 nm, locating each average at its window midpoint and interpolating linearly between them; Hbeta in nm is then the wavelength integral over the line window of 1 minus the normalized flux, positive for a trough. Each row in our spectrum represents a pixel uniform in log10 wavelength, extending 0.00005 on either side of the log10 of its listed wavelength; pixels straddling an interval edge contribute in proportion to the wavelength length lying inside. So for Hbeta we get 0.22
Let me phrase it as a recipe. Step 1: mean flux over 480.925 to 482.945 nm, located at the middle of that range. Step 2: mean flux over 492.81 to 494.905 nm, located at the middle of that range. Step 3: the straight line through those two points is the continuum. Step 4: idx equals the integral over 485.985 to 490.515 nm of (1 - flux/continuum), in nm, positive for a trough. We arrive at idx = 0.06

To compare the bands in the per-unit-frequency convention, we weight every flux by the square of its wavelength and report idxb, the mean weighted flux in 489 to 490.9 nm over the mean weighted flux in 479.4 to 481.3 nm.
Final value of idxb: 1.1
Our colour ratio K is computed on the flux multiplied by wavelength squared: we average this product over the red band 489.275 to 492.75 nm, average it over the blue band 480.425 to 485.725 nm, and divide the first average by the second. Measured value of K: 1.0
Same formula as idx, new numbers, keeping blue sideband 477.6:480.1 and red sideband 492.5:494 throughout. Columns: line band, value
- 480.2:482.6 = 0.03 nm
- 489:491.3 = -0.04 nm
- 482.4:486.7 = 0.10 nm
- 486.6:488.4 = -0.03 nm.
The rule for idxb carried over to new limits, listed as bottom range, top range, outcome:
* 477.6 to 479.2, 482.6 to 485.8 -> 1.02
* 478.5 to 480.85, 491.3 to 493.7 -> 1.03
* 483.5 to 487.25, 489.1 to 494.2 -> 1.05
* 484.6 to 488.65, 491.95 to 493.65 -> 1.04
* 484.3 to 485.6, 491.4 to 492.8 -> 1.01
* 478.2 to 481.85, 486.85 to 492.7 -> 1.04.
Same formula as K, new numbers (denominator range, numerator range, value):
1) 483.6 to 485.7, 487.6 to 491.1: 1.03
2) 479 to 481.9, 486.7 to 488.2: 1.04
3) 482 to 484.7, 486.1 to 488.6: 0.97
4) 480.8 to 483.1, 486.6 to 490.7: 1.03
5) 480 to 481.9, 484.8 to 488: 0.97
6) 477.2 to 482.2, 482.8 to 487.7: 0.99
